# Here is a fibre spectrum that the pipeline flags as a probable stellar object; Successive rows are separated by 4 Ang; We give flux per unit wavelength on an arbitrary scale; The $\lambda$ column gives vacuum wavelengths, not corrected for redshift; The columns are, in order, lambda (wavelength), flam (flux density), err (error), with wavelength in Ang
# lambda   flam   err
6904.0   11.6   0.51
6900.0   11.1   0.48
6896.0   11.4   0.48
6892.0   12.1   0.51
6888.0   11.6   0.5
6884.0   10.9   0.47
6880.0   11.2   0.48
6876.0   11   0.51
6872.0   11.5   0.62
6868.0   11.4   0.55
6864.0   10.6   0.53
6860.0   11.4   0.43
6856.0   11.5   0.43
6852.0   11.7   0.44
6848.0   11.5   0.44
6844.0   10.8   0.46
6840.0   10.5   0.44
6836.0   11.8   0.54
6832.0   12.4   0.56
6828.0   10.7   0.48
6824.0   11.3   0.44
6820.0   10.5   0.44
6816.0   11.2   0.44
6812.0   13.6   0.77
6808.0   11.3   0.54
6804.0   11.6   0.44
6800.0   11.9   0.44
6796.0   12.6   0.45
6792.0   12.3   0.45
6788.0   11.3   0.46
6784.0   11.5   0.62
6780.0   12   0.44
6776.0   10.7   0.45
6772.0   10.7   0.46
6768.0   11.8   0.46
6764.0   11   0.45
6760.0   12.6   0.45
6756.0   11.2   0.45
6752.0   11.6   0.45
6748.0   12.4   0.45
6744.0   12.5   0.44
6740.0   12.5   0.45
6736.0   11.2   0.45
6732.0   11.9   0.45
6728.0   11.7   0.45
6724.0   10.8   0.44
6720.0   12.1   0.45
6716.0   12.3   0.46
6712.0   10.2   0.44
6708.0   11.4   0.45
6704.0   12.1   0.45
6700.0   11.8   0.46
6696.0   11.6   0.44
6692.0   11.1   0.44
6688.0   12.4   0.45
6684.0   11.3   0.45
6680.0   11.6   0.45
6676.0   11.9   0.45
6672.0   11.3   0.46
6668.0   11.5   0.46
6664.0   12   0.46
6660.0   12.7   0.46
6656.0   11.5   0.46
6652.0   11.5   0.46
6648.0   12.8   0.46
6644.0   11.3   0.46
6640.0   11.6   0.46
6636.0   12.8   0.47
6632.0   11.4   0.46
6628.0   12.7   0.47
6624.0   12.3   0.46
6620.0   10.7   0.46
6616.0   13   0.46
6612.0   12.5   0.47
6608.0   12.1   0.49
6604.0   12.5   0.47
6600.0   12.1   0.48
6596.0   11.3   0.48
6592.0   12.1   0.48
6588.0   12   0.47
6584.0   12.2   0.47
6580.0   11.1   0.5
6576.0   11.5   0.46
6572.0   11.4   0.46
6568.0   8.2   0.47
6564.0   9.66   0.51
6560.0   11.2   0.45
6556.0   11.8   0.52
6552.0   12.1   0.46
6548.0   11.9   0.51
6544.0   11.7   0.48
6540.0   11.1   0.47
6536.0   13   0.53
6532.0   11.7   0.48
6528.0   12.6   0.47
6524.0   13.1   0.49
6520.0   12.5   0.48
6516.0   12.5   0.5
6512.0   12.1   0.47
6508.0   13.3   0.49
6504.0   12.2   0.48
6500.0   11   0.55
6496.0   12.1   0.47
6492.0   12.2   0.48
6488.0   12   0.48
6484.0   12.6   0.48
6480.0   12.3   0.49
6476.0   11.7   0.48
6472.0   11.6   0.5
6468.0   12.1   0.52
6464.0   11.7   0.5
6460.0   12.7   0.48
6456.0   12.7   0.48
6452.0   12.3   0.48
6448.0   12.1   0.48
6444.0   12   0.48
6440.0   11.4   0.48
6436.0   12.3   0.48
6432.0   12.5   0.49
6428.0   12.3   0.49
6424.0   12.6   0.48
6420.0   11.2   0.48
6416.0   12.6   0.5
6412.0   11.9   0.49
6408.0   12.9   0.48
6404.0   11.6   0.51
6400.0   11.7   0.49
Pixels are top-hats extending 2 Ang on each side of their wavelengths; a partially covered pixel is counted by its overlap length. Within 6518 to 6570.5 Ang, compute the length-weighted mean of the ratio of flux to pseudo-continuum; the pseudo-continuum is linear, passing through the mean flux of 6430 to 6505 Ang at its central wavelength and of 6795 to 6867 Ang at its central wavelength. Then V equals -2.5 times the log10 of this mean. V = 0.03 mag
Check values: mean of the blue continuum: 12.1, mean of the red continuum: 11.5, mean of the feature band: 11.6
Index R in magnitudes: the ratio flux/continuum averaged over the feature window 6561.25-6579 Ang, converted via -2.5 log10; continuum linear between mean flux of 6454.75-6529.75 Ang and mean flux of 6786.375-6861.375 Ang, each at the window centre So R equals 0.18 mag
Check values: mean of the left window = 12.3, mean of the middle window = 10.3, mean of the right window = 11.6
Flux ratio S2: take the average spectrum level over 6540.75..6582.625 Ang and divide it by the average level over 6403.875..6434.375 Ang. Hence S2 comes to 0.9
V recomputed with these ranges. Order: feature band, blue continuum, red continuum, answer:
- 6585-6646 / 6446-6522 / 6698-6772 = -0.01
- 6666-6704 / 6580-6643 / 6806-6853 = 0.02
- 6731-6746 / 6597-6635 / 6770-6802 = -0.02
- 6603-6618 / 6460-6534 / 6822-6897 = -0.05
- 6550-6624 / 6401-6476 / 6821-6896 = 0.03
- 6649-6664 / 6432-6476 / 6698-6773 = -0.02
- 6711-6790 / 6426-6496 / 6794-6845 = 0.01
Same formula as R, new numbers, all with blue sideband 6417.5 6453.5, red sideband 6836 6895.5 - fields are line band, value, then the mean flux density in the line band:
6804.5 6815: -0.08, 12.2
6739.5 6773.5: -0.03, 11.8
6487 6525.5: -0.03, 12.3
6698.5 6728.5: 0.00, 11.5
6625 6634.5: -0.04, 12.1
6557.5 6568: 0.18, 10.1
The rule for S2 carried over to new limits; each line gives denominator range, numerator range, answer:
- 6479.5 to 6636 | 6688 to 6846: 0.98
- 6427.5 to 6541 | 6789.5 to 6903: 0.94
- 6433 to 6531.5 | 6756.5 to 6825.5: 0.95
